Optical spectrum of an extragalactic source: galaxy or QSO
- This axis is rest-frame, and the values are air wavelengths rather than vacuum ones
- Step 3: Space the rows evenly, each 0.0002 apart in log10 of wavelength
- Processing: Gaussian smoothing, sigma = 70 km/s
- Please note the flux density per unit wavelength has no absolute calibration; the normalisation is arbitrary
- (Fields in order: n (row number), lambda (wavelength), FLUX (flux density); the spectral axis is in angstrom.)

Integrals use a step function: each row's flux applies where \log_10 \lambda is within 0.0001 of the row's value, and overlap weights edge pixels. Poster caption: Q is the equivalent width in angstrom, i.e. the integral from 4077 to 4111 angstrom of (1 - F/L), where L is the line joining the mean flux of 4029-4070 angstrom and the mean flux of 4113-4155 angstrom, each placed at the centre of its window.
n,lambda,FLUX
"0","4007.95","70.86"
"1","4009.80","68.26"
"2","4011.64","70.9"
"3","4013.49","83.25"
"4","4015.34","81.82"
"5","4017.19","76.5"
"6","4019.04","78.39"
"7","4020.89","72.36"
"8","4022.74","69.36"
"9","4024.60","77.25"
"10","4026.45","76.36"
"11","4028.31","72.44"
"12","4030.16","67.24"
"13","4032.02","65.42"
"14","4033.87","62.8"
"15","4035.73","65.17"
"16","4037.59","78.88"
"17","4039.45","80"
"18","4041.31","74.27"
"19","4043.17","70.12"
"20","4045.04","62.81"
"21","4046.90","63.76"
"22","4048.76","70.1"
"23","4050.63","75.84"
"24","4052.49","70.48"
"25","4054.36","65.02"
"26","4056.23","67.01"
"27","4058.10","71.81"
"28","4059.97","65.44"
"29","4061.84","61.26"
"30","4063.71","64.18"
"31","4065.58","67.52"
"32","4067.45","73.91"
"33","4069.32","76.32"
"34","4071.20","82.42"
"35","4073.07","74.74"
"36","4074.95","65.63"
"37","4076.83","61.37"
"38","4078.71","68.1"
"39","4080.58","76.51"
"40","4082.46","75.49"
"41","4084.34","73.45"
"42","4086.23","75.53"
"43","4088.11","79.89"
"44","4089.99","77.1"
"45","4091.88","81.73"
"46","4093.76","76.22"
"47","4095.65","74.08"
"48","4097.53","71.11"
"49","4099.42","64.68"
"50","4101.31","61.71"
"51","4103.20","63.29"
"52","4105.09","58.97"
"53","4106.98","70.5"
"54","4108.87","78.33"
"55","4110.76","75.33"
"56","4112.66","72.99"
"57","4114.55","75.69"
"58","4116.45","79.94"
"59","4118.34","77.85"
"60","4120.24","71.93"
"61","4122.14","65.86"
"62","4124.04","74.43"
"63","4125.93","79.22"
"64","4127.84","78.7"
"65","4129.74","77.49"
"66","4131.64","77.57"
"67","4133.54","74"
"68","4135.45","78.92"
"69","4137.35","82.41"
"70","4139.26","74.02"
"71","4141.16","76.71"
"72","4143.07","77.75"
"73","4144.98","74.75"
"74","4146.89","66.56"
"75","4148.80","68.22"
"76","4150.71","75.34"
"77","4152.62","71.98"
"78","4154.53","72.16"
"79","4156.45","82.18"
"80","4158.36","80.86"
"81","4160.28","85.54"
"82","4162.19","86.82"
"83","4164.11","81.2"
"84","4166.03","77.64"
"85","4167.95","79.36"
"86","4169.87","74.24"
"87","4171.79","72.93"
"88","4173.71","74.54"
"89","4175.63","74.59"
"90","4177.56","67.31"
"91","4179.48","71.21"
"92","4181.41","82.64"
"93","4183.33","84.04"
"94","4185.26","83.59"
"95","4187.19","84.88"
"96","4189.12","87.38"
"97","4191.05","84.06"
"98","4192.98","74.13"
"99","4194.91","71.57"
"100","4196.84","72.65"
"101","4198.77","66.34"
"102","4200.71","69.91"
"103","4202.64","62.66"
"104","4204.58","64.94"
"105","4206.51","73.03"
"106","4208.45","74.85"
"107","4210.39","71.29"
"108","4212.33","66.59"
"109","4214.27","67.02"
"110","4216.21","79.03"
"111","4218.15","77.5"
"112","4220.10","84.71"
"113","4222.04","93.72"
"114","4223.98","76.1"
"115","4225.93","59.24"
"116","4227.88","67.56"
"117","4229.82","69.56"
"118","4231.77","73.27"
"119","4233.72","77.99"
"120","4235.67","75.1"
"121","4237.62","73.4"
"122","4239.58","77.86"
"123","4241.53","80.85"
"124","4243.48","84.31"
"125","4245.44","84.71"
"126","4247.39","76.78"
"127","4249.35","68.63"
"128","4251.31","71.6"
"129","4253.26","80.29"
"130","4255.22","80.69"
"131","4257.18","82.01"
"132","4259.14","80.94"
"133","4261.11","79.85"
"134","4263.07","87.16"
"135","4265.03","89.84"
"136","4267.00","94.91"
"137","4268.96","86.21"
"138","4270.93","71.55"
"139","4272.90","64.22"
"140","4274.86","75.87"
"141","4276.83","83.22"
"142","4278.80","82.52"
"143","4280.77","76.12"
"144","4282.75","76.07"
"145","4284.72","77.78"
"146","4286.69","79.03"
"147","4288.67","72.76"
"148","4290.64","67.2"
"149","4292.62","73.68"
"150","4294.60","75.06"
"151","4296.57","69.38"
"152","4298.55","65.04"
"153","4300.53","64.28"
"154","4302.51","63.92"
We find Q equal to 0.1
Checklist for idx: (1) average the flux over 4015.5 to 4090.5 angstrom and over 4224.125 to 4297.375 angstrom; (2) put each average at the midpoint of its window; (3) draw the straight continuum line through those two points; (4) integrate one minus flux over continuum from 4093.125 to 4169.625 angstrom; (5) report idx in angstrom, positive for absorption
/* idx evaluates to -1.4 angstrom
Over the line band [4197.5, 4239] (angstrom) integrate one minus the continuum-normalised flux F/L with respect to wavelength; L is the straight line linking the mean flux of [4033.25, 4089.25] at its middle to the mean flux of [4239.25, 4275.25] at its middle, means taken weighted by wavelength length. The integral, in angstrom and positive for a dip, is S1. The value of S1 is 3.0 angstrom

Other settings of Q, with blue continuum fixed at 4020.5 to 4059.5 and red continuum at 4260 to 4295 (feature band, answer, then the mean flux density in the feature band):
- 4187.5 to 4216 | 1.33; 72.4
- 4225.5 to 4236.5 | 0.86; 71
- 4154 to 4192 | -2.29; 79.4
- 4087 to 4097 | -0.75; 77.5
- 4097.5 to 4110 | 0.99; 66.8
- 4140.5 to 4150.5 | 0.15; 72.8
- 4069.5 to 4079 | 0.05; 71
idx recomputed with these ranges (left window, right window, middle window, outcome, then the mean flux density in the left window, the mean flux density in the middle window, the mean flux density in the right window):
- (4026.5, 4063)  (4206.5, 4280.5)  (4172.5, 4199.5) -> -0.7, 69.1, 77.1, 77.5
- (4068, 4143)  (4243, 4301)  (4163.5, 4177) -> -0.1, 73.9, 75.9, 77.4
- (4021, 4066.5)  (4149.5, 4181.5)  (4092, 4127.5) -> 0.6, 69.4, 72.1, 76.9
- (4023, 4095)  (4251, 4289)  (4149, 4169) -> -0.9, 71.4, 78.9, 79.9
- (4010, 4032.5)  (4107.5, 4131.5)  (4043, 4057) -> 1.2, 74.3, 68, 75.6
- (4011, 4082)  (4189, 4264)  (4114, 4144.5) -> -1.3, 71.3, 76.4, 75.5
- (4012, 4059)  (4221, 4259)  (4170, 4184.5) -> 0.0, 71.9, 75.4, 76.6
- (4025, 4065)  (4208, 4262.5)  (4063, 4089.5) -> -0.9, 69.2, 72.7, 76.4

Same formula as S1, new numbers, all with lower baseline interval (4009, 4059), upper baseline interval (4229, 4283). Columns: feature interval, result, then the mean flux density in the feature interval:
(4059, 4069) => 0.8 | 67.1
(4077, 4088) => 0.0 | 73.4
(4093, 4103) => 0.7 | 68.9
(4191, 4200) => 0.5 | 72.6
